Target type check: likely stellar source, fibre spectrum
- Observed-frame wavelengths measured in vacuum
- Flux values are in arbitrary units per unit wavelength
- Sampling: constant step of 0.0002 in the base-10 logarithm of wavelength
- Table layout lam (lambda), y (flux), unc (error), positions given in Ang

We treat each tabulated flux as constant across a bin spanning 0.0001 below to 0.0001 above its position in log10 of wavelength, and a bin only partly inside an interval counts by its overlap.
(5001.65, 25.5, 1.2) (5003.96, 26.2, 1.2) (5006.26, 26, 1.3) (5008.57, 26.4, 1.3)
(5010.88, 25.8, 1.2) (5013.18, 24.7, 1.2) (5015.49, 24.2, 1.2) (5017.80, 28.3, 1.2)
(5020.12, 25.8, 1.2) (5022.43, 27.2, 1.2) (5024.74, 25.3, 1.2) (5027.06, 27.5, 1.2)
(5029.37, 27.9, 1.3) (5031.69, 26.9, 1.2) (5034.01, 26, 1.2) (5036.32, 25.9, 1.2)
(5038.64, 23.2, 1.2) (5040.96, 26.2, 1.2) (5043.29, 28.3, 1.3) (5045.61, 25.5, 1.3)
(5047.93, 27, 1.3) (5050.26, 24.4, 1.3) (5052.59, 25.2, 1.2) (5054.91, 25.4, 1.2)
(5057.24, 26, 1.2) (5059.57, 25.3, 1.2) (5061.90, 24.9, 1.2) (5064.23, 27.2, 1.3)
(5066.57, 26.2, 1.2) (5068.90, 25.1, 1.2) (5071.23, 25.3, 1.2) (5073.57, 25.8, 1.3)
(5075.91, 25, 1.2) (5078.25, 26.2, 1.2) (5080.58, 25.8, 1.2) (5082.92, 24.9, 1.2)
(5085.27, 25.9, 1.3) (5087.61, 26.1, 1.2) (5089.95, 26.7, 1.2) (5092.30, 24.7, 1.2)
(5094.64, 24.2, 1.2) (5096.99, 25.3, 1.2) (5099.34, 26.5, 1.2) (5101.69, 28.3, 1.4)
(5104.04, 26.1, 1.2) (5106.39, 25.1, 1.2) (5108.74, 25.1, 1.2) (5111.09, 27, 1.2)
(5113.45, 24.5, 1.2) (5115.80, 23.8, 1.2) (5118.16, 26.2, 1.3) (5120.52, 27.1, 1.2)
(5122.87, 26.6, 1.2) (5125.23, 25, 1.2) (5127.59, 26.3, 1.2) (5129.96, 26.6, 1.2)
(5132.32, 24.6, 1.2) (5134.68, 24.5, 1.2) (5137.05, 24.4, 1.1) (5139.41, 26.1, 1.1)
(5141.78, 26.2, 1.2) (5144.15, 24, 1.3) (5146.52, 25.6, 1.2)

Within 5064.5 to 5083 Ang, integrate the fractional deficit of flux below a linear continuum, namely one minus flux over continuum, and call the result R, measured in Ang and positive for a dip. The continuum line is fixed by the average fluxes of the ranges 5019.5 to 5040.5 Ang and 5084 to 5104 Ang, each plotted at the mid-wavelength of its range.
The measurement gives 0.3 Ang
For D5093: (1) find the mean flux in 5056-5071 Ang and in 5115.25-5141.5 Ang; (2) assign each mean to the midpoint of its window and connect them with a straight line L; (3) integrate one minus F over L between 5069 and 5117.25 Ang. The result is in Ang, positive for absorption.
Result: 0.2 Ang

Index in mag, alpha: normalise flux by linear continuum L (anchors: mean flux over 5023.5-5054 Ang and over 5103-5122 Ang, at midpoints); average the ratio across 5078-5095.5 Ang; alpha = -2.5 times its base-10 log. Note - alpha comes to 0.01 mag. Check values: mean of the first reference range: 26.1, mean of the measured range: 25.6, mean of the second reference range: 25.6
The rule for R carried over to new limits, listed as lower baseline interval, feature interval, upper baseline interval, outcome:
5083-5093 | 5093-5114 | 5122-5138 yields -0.1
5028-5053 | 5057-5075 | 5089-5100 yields 0.0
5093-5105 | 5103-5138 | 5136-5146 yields 0.1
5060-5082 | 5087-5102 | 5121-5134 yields 0.0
